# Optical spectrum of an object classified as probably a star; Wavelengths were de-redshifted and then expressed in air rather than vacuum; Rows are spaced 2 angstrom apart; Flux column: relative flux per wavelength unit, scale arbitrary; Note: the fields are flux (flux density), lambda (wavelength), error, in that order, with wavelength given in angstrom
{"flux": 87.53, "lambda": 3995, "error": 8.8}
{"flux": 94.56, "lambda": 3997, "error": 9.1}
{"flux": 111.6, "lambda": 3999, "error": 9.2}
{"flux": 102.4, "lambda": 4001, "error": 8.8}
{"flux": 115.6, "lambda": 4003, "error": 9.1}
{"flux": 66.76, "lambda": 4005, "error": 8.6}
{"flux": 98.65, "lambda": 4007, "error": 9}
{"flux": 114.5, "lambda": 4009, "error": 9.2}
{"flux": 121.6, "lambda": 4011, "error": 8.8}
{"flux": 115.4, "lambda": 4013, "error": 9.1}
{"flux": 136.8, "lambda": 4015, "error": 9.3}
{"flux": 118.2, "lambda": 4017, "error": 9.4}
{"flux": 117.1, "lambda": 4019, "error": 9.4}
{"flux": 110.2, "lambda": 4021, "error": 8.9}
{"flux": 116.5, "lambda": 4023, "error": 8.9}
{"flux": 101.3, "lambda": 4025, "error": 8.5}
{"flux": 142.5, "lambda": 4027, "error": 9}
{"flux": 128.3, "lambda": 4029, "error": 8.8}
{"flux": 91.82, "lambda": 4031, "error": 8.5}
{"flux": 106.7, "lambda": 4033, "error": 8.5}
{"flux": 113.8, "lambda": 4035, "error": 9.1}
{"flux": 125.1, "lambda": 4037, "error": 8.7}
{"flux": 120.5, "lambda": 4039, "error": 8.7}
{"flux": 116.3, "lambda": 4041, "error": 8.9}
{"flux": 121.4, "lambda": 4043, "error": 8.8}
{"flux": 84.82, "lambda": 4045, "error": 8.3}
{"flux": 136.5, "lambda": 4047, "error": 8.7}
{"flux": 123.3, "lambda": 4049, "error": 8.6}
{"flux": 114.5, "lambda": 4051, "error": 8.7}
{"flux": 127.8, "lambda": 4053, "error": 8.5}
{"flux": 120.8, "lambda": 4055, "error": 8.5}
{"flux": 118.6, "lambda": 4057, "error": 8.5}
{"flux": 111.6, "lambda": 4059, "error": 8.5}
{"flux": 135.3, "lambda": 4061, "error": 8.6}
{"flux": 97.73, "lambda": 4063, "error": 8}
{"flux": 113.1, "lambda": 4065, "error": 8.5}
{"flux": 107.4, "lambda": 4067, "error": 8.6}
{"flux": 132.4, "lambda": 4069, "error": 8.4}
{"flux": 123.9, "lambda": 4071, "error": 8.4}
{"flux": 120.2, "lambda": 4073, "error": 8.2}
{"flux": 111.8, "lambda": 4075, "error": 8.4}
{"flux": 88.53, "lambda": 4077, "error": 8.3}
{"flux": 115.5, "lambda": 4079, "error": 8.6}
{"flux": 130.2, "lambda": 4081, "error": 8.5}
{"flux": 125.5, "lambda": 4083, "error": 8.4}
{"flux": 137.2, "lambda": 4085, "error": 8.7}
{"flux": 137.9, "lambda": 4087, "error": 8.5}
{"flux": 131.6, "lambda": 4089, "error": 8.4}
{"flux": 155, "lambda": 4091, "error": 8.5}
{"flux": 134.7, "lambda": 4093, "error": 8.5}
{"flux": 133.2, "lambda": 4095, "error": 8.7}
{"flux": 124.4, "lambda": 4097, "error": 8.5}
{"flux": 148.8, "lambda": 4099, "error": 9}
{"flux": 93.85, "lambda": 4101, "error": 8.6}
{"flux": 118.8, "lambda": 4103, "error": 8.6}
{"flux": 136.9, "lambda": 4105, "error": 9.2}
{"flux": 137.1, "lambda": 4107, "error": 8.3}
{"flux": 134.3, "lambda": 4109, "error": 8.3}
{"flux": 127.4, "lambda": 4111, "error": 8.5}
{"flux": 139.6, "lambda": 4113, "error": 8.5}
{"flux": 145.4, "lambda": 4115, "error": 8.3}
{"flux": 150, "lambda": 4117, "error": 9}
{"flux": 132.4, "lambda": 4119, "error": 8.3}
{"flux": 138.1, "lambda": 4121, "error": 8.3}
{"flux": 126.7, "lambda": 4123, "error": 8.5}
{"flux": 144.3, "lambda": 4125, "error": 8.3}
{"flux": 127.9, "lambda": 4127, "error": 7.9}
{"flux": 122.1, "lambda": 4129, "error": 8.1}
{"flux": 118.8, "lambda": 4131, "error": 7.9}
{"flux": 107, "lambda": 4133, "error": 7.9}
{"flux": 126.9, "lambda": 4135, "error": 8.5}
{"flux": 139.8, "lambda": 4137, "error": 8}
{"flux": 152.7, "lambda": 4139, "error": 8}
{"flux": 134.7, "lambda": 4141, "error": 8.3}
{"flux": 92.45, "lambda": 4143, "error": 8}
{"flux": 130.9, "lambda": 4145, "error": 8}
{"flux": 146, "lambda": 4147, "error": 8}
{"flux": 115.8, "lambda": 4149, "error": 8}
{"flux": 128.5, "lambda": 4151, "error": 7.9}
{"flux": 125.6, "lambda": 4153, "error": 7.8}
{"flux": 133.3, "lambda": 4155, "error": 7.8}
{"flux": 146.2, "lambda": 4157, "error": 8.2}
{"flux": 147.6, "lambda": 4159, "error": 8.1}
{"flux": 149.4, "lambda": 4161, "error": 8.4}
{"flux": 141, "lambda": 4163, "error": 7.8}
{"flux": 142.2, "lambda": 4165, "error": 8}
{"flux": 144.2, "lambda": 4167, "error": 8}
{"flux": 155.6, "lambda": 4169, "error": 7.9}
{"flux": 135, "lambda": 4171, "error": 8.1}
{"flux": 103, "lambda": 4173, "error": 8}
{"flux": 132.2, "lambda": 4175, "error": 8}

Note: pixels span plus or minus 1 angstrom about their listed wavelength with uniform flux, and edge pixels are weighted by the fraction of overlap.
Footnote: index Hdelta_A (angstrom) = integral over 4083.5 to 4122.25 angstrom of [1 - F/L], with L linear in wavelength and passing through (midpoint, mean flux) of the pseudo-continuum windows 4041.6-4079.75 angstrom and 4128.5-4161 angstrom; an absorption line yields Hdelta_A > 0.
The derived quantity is -3.6 angstrom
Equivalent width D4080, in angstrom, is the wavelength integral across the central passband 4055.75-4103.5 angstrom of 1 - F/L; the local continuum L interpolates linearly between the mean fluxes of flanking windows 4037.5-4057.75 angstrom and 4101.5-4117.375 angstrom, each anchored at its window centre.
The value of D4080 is 1.5 angstrom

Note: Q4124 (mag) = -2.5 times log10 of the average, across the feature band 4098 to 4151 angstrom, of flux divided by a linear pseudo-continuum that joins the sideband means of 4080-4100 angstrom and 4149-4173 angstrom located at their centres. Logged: 0.05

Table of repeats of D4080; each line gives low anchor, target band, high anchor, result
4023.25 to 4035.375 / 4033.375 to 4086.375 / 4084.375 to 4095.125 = 3.42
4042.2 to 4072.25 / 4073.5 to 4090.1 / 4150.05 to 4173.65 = 0.05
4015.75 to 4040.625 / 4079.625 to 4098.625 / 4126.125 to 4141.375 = -1.73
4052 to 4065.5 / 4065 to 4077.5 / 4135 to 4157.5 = 0.51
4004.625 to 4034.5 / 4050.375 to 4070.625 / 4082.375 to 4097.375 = 1.30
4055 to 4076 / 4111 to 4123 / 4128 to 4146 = -1.55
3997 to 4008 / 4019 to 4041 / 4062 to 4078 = -2.49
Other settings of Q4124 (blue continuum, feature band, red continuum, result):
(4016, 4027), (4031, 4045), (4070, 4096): 0.05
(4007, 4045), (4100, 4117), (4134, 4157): -0.04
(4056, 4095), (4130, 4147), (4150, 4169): 0.08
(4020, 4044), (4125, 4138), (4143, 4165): 0.05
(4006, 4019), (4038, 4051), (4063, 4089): 0.02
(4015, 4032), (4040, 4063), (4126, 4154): 0.01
